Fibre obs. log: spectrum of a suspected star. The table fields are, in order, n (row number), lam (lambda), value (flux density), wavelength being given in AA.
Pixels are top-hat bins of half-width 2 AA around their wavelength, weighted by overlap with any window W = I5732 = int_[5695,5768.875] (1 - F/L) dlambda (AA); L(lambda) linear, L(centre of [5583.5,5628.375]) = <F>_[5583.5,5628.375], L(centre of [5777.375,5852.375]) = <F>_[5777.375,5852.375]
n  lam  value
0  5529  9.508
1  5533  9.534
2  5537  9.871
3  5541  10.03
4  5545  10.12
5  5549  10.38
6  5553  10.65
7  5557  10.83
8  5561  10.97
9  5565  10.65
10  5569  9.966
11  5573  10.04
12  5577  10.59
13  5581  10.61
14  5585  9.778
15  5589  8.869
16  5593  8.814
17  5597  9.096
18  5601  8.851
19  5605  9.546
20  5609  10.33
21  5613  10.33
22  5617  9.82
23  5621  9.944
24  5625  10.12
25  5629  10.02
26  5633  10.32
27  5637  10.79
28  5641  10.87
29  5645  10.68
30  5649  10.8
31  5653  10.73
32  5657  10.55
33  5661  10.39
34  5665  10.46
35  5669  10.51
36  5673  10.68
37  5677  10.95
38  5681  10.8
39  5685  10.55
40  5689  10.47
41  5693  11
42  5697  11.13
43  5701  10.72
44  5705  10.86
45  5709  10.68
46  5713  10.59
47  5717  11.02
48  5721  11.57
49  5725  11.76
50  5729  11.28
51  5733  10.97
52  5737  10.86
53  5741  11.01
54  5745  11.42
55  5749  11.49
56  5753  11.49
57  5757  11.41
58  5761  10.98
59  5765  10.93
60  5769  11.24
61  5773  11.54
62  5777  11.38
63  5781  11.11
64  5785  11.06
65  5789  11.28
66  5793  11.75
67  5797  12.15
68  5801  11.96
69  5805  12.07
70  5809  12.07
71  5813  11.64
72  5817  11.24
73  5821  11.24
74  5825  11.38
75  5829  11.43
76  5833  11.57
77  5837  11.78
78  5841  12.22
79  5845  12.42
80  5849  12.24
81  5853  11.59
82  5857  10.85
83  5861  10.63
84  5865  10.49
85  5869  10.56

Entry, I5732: -1.8 AA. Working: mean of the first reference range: 9.6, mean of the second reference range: 11.7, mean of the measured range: 11.1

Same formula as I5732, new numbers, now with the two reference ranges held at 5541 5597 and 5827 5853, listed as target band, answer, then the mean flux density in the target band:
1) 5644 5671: 0.3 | 10.6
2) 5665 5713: 0.8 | 10.7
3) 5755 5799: 0.6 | 11.3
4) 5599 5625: 1.5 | 9.83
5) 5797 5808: -0.4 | 12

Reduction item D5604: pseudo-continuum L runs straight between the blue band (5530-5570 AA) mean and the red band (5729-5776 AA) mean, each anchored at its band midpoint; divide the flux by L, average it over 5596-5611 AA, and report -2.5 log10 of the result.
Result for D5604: 0.11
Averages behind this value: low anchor 10.3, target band 9.48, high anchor 11.2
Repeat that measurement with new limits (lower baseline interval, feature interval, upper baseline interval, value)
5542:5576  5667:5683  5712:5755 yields 0.02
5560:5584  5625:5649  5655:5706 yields 0.01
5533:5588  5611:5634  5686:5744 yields 0.05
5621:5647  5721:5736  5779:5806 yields -0.02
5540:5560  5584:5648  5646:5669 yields 0.07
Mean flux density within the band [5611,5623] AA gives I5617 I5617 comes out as 10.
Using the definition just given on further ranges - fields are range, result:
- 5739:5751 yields 11.3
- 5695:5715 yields 10.8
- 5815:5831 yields 11.3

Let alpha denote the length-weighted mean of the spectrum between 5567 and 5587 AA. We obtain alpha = 10.2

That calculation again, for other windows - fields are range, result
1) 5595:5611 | 9.46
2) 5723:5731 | 11.5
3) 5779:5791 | 11.2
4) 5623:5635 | 10.2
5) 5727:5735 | 11.1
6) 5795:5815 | 12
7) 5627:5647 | 10.5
